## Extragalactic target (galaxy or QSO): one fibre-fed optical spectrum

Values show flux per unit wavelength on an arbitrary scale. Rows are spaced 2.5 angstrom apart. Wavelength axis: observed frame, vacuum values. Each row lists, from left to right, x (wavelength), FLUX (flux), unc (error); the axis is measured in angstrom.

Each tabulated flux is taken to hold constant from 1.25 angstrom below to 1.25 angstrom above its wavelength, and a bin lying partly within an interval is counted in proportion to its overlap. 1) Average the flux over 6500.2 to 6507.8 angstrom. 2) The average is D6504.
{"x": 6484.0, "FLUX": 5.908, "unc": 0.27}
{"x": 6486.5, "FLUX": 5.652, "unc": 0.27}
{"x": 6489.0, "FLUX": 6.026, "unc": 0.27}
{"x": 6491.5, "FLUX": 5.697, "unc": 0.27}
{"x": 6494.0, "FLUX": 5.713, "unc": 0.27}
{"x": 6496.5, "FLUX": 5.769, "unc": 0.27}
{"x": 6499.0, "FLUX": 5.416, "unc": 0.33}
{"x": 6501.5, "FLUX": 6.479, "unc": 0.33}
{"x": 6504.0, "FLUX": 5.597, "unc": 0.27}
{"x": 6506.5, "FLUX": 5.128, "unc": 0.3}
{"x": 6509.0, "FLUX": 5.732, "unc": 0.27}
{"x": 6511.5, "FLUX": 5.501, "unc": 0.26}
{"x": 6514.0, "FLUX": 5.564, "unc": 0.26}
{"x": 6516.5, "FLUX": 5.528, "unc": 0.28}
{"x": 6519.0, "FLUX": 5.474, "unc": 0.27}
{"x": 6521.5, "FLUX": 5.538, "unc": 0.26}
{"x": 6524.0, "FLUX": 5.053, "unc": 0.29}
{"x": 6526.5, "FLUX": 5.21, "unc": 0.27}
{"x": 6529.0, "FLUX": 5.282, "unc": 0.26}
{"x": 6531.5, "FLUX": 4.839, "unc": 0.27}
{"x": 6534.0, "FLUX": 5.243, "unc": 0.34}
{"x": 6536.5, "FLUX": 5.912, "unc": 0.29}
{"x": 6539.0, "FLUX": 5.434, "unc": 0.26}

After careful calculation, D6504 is 5.73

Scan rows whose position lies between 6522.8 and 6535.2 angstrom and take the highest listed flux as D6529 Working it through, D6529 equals 5.282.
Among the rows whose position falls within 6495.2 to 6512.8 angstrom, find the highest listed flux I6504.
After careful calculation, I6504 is 6.479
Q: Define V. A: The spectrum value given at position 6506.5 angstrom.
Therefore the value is 5.128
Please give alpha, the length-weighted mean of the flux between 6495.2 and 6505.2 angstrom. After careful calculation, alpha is 5.82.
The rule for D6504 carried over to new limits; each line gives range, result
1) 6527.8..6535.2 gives 5.12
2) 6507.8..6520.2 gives 5.56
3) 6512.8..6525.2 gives 5.43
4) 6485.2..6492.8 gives 5.79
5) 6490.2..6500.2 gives 5.65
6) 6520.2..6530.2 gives 5.27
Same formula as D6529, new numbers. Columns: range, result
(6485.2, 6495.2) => 6.026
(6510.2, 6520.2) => 5.564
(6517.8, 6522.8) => 5.538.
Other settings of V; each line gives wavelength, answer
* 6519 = 5.474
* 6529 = 5.282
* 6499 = 5.416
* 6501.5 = 6.479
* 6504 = 5.597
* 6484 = 5.908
